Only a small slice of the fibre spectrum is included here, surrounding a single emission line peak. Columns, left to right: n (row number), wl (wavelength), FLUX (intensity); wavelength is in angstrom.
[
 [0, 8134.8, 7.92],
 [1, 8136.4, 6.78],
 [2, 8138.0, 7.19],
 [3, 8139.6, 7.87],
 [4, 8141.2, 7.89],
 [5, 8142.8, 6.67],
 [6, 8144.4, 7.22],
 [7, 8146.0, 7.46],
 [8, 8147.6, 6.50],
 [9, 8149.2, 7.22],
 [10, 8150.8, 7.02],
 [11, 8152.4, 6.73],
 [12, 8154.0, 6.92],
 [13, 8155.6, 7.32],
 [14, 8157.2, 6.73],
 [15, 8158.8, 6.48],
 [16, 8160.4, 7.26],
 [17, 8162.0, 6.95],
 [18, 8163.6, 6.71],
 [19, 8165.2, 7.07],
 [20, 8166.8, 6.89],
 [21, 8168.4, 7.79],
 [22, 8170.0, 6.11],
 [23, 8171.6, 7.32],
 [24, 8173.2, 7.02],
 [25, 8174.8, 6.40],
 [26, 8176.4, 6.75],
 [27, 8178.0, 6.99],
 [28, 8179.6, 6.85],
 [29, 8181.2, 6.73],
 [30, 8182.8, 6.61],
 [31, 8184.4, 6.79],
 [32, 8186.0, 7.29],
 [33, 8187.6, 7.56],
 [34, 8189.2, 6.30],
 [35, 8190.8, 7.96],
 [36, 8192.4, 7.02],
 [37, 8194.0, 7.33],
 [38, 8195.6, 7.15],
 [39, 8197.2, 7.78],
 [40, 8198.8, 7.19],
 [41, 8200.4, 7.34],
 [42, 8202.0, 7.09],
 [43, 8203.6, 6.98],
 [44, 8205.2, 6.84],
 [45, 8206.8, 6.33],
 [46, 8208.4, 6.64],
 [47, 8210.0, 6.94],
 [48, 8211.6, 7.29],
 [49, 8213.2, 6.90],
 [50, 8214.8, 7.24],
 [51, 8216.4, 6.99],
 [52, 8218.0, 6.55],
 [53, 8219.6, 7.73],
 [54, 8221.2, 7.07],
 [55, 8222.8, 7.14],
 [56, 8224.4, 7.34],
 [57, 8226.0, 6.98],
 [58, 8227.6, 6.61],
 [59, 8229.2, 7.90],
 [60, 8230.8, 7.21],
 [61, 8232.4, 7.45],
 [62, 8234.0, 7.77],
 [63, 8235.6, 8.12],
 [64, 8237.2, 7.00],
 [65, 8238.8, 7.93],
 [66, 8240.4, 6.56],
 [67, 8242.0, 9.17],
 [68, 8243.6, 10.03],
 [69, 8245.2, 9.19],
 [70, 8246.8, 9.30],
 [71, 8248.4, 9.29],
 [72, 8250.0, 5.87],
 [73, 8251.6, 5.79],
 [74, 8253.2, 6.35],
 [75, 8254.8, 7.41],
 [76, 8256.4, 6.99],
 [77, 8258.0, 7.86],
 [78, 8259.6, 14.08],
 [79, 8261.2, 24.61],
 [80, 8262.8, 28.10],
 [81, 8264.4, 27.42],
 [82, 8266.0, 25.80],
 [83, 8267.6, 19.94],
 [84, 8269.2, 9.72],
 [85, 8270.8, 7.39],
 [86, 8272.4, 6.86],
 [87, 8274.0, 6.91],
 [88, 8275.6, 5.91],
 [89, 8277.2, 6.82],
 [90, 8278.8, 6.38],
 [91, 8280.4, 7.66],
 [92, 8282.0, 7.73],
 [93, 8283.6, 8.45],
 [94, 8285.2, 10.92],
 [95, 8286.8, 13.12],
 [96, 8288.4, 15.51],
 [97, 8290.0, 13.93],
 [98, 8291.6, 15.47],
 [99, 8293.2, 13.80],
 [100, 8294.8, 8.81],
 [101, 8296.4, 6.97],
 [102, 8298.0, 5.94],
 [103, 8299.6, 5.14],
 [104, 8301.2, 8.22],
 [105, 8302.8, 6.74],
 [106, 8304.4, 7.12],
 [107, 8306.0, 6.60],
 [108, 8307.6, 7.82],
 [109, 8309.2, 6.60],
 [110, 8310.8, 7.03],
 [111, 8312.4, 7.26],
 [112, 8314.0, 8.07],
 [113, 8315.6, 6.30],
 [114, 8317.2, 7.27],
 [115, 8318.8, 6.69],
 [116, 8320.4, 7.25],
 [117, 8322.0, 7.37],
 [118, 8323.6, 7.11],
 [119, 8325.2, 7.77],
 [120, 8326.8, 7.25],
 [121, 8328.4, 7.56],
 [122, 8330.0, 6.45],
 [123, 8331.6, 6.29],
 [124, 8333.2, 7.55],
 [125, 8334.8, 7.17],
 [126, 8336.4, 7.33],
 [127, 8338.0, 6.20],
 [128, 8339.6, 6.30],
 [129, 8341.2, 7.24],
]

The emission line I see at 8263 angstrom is Halpha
